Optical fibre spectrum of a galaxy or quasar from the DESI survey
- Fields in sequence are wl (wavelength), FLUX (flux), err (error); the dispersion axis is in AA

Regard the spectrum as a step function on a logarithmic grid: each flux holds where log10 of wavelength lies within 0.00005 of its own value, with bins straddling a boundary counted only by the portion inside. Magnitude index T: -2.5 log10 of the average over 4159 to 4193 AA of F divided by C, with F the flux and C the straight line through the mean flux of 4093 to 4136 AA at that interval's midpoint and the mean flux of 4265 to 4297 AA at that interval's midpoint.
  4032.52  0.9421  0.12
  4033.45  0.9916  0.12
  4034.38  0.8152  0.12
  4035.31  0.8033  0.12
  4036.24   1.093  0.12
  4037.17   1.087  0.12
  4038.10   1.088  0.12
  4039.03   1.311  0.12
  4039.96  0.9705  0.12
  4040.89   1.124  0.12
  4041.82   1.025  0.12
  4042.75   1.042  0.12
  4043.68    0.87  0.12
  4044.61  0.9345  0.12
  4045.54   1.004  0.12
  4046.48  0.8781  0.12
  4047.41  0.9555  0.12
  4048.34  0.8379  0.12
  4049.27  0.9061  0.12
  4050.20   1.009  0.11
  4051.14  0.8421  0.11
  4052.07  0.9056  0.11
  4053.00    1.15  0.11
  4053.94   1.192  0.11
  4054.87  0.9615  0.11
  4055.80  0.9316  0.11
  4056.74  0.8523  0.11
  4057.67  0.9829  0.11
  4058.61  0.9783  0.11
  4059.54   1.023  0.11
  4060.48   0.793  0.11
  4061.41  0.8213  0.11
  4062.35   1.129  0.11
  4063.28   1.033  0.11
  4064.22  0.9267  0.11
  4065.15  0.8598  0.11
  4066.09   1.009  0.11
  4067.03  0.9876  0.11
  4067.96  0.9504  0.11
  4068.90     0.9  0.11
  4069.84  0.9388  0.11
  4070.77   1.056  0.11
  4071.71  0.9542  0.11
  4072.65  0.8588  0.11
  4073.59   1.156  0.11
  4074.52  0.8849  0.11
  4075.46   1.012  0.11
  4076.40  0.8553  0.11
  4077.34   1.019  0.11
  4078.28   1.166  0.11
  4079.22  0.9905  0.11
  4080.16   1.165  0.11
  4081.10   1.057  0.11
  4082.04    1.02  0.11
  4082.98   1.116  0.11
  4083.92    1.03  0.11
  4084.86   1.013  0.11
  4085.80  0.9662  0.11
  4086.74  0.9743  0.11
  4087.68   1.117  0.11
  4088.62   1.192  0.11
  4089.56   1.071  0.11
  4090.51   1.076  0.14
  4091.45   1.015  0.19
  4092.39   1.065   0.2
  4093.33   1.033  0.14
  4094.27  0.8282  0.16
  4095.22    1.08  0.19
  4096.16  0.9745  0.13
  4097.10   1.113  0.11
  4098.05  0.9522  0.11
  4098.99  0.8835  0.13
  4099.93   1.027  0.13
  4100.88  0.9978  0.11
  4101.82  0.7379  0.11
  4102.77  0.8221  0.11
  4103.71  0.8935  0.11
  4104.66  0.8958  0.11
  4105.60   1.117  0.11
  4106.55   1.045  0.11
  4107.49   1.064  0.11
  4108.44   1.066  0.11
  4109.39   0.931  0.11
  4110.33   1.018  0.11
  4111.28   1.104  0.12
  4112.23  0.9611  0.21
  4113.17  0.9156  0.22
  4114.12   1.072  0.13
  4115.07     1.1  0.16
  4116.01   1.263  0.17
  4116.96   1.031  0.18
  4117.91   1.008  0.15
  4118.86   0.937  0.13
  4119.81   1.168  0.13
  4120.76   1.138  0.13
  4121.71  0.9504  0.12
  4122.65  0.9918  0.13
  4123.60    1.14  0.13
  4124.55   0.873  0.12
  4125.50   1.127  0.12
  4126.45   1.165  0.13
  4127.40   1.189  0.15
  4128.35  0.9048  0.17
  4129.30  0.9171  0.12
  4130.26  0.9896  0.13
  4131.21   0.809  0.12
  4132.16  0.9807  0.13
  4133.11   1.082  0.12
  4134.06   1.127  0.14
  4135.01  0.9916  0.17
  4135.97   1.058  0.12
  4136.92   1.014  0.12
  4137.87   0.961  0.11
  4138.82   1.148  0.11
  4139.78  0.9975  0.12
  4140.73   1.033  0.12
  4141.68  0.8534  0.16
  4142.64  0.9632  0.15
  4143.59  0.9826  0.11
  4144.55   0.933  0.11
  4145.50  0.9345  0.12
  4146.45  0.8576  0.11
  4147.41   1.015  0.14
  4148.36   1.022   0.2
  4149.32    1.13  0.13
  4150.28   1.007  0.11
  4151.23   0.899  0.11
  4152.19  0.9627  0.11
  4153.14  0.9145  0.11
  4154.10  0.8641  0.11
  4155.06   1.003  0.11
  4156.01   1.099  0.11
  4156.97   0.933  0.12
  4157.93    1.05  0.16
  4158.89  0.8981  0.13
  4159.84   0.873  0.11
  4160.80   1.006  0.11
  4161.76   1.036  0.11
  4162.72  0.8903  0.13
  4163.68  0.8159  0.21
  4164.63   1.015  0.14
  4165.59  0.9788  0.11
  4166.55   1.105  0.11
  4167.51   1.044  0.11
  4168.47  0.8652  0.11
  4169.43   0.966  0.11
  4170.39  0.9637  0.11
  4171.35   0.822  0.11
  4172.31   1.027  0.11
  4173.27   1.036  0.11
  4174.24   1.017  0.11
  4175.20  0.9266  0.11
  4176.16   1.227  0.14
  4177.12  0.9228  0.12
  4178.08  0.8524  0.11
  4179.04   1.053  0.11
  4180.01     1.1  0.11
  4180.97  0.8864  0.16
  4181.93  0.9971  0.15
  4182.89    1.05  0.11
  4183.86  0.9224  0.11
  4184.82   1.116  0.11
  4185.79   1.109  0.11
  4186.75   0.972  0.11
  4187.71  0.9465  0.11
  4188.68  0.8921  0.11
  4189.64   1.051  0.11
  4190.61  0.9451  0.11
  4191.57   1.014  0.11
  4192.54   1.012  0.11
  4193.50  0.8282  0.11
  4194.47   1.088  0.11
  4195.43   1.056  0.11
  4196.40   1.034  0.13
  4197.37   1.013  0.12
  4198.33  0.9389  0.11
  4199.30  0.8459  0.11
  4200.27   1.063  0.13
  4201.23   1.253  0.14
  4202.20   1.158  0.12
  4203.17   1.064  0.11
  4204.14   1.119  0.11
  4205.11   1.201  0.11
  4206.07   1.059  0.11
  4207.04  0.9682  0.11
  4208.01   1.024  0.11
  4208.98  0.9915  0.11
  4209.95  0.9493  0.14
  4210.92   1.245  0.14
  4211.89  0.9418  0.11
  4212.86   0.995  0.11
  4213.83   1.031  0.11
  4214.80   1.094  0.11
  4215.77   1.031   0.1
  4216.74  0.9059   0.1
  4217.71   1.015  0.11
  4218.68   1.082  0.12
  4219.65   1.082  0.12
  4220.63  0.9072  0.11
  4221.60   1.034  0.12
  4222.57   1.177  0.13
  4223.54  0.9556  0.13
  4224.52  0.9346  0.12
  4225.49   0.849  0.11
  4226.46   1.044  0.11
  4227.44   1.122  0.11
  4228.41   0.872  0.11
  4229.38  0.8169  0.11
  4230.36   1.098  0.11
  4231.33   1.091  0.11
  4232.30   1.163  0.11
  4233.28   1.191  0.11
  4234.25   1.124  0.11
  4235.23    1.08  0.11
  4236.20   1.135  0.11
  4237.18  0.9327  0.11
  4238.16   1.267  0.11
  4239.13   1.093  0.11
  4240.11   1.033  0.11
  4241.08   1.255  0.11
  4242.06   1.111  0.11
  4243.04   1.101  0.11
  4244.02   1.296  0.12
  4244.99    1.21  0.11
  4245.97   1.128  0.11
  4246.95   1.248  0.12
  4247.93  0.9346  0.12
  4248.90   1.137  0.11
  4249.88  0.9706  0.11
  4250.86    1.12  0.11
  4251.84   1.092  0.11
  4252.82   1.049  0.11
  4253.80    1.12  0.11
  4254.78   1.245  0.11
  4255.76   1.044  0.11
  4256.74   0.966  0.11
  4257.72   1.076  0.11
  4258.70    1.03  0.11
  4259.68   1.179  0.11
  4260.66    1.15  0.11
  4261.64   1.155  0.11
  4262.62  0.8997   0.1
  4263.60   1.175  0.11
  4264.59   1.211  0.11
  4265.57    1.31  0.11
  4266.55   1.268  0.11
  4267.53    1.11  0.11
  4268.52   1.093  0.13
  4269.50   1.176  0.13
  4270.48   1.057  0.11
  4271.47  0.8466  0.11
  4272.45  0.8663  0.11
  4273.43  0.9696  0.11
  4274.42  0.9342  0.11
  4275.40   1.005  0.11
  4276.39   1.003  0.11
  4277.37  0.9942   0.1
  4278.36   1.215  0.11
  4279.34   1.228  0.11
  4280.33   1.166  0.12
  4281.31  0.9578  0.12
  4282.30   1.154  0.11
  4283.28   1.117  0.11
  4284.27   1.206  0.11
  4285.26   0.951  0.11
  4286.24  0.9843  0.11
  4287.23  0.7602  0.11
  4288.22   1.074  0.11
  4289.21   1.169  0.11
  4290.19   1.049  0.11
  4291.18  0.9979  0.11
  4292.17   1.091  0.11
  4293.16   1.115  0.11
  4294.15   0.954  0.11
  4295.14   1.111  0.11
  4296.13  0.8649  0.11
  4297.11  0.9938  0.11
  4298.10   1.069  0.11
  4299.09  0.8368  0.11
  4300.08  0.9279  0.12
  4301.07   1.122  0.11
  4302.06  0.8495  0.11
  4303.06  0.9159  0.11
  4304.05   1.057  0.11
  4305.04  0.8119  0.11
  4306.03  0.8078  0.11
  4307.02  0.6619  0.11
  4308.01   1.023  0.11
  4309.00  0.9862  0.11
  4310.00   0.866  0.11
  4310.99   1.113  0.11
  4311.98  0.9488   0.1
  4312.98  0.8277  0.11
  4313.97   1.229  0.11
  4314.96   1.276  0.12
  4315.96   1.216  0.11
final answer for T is 0.05 mag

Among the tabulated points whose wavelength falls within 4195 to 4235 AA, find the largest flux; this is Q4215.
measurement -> 1.253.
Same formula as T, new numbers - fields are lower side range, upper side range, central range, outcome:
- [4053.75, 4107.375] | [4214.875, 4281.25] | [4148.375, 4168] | 0.06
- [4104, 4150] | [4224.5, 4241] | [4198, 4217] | 0.00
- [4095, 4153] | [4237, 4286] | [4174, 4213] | 0.03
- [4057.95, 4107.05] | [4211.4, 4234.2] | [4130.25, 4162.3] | 0.02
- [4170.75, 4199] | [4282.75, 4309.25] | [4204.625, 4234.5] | -0.04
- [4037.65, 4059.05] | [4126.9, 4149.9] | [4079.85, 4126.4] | -0.03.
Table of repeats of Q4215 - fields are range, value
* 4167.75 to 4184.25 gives 1.227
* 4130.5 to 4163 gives 1.148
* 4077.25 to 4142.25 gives 1.263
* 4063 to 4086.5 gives 1.166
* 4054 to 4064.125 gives 1.129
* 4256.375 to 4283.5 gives 1.31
